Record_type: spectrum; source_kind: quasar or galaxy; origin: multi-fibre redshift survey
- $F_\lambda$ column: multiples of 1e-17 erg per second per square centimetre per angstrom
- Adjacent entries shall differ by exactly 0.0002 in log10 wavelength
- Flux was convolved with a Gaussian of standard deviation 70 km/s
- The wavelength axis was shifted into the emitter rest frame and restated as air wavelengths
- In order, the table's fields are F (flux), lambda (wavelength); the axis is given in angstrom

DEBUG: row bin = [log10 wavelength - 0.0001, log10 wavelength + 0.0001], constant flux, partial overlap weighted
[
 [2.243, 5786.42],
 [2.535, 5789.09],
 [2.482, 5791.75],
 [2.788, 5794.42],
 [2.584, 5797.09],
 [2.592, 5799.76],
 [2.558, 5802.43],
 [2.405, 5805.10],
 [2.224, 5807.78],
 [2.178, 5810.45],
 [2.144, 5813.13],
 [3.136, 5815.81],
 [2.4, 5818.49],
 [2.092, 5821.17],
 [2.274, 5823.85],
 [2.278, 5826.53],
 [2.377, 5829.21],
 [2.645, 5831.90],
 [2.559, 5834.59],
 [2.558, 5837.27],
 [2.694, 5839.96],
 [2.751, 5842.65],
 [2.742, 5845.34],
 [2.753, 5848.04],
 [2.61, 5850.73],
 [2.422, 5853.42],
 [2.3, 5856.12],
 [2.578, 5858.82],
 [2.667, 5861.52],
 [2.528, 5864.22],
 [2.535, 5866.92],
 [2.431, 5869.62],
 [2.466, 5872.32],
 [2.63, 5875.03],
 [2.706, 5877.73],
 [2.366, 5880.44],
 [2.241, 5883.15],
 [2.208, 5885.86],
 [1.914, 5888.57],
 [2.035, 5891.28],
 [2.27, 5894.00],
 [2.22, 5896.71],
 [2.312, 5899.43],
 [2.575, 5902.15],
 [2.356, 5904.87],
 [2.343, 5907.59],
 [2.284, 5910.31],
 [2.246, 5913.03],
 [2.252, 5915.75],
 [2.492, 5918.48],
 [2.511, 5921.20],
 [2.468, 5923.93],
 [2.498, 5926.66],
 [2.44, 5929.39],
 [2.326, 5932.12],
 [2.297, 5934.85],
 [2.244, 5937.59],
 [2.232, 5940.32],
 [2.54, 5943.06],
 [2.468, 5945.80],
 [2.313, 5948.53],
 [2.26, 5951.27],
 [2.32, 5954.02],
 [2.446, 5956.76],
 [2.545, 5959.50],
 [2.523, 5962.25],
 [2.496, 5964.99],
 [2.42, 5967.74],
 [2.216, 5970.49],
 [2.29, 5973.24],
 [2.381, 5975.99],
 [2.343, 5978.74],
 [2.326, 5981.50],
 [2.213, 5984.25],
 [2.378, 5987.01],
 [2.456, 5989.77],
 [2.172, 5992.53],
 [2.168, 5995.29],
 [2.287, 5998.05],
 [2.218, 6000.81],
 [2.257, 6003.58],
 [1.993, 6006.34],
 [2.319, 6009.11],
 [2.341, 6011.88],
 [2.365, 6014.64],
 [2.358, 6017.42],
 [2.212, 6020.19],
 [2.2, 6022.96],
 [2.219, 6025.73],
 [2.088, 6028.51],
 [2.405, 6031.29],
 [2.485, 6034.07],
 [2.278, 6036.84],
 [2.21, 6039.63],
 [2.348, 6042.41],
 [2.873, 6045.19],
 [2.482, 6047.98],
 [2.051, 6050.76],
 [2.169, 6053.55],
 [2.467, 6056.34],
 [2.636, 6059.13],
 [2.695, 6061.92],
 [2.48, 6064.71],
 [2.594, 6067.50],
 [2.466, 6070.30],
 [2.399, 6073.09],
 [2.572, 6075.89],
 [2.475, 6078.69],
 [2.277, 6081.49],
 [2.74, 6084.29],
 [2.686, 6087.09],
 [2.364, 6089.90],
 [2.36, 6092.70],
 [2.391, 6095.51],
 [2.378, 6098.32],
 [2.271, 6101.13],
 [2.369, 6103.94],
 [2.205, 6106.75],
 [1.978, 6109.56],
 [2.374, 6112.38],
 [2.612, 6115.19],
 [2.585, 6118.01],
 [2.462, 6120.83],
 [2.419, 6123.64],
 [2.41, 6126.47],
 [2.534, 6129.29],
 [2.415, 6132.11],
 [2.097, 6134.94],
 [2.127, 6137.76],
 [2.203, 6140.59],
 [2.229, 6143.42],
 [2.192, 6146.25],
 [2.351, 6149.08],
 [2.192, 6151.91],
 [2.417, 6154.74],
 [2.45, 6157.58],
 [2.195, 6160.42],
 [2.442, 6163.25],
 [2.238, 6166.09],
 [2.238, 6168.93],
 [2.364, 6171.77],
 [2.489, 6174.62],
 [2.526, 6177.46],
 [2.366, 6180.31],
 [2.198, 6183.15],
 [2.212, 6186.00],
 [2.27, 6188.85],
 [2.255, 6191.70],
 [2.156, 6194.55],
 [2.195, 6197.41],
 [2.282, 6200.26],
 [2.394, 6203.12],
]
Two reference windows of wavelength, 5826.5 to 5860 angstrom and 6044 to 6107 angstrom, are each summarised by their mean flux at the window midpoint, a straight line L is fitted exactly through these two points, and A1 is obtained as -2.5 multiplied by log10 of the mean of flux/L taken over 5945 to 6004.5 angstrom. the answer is 0.07 mag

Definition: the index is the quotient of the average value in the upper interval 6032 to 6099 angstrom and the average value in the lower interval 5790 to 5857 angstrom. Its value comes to 0.98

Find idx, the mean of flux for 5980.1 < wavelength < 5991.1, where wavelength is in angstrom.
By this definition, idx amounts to 2.34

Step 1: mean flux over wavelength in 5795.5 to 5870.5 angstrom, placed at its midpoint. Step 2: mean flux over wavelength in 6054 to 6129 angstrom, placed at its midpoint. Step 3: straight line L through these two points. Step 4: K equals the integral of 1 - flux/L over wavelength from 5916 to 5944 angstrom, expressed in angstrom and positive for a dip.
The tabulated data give 1.0 angstrom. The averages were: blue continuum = 2.5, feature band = 2.4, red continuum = 2.45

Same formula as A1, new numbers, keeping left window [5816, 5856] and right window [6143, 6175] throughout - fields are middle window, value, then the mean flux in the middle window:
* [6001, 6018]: 0.07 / 2.26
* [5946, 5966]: 0.01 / 2.42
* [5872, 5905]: 0.07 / 2.32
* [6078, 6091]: -0.07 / 2.51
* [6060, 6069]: -0.09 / 2.59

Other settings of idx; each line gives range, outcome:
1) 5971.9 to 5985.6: 2.31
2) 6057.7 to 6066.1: 2.6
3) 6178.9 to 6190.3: 2.26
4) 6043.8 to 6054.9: 2.39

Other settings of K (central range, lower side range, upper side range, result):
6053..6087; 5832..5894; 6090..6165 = -2.1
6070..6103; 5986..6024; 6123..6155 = -2.4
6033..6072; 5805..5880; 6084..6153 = -0.9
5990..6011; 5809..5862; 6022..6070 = 1.7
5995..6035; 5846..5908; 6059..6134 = 2.8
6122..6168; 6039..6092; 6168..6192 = 1.3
